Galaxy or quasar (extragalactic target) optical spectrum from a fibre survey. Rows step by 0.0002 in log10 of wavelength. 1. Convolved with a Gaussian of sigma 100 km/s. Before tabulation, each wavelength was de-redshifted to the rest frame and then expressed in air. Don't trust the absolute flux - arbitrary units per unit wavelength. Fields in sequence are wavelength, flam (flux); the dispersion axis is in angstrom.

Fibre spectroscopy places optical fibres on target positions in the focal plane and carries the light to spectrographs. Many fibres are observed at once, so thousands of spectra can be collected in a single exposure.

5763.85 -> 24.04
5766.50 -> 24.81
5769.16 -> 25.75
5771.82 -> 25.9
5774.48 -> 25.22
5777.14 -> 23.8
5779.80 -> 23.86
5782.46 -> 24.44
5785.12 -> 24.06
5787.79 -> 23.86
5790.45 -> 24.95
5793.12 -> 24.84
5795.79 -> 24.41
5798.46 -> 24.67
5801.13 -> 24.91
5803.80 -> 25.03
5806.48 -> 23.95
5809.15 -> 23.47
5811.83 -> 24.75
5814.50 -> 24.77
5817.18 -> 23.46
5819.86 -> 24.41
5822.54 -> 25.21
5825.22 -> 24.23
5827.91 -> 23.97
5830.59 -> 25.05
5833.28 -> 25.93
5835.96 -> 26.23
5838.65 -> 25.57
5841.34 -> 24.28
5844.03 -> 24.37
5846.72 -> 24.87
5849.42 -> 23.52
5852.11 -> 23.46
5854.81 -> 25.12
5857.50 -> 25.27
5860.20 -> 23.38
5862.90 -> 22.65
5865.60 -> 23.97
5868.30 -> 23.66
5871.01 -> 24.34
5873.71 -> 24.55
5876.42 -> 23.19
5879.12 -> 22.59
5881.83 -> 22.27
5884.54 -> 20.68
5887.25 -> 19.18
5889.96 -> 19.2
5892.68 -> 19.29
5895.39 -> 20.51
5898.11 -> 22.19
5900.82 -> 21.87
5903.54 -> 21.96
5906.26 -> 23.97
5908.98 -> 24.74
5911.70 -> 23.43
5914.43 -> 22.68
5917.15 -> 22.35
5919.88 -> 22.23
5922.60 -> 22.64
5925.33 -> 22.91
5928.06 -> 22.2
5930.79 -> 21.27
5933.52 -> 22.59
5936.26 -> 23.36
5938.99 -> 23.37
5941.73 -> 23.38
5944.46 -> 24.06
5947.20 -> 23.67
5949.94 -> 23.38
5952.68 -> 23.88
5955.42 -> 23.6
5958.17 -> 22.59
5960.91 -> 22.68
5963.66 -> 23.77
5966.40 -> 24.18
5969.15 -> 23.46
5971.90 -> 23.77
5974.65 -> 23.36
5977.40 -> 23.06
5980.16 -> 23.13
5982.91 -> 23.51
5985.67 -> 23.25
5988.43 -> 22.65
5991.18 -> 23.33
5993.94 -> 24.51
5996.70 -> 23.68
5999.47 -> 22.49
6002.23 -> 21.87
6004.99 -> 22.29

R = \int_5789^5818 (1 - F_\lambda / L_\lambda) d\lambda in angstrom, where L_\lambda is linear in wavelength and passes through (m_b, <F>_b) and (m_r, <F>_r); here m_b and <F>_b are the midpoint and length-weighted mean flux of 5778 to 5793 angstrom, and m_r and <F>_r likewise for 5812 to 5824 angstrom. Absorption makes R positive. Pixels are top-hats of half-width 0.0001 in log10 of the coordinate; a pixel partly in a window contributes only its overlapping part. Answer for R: -0.1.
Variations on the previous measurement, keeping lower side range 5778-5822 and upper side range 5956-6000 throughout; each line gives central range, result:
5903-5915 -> 0.1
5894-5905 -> 1.0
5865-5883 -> 0.3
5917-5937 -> 1.0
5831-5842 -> -0.6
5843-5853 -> 0.0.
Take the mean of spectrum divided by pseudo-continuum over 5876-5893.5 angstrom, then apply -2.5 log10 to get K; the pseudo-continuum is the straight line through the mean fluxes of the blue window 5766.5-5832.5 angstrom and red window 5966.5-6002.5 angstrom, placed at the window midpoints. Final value 0.152 mag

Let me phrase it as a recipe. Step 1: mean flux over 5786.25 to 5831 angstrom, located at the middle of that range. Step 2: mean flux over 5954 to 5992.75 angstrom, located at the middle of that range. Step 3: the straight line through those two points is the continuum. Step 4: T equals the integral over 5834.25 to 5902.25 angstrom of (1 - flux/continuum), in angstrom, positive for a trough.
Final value 2.8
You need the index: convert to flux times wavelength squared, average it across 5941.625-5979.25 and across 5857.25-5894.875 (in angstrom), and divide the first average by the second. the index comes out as 1.1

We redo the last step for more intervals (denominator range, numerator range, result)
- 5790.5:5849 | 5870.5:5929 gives 0.92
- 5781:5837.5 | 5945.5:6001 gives 1.01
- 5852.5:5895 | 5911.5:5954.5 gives 1.04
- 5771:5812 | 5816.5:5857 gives 1.02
